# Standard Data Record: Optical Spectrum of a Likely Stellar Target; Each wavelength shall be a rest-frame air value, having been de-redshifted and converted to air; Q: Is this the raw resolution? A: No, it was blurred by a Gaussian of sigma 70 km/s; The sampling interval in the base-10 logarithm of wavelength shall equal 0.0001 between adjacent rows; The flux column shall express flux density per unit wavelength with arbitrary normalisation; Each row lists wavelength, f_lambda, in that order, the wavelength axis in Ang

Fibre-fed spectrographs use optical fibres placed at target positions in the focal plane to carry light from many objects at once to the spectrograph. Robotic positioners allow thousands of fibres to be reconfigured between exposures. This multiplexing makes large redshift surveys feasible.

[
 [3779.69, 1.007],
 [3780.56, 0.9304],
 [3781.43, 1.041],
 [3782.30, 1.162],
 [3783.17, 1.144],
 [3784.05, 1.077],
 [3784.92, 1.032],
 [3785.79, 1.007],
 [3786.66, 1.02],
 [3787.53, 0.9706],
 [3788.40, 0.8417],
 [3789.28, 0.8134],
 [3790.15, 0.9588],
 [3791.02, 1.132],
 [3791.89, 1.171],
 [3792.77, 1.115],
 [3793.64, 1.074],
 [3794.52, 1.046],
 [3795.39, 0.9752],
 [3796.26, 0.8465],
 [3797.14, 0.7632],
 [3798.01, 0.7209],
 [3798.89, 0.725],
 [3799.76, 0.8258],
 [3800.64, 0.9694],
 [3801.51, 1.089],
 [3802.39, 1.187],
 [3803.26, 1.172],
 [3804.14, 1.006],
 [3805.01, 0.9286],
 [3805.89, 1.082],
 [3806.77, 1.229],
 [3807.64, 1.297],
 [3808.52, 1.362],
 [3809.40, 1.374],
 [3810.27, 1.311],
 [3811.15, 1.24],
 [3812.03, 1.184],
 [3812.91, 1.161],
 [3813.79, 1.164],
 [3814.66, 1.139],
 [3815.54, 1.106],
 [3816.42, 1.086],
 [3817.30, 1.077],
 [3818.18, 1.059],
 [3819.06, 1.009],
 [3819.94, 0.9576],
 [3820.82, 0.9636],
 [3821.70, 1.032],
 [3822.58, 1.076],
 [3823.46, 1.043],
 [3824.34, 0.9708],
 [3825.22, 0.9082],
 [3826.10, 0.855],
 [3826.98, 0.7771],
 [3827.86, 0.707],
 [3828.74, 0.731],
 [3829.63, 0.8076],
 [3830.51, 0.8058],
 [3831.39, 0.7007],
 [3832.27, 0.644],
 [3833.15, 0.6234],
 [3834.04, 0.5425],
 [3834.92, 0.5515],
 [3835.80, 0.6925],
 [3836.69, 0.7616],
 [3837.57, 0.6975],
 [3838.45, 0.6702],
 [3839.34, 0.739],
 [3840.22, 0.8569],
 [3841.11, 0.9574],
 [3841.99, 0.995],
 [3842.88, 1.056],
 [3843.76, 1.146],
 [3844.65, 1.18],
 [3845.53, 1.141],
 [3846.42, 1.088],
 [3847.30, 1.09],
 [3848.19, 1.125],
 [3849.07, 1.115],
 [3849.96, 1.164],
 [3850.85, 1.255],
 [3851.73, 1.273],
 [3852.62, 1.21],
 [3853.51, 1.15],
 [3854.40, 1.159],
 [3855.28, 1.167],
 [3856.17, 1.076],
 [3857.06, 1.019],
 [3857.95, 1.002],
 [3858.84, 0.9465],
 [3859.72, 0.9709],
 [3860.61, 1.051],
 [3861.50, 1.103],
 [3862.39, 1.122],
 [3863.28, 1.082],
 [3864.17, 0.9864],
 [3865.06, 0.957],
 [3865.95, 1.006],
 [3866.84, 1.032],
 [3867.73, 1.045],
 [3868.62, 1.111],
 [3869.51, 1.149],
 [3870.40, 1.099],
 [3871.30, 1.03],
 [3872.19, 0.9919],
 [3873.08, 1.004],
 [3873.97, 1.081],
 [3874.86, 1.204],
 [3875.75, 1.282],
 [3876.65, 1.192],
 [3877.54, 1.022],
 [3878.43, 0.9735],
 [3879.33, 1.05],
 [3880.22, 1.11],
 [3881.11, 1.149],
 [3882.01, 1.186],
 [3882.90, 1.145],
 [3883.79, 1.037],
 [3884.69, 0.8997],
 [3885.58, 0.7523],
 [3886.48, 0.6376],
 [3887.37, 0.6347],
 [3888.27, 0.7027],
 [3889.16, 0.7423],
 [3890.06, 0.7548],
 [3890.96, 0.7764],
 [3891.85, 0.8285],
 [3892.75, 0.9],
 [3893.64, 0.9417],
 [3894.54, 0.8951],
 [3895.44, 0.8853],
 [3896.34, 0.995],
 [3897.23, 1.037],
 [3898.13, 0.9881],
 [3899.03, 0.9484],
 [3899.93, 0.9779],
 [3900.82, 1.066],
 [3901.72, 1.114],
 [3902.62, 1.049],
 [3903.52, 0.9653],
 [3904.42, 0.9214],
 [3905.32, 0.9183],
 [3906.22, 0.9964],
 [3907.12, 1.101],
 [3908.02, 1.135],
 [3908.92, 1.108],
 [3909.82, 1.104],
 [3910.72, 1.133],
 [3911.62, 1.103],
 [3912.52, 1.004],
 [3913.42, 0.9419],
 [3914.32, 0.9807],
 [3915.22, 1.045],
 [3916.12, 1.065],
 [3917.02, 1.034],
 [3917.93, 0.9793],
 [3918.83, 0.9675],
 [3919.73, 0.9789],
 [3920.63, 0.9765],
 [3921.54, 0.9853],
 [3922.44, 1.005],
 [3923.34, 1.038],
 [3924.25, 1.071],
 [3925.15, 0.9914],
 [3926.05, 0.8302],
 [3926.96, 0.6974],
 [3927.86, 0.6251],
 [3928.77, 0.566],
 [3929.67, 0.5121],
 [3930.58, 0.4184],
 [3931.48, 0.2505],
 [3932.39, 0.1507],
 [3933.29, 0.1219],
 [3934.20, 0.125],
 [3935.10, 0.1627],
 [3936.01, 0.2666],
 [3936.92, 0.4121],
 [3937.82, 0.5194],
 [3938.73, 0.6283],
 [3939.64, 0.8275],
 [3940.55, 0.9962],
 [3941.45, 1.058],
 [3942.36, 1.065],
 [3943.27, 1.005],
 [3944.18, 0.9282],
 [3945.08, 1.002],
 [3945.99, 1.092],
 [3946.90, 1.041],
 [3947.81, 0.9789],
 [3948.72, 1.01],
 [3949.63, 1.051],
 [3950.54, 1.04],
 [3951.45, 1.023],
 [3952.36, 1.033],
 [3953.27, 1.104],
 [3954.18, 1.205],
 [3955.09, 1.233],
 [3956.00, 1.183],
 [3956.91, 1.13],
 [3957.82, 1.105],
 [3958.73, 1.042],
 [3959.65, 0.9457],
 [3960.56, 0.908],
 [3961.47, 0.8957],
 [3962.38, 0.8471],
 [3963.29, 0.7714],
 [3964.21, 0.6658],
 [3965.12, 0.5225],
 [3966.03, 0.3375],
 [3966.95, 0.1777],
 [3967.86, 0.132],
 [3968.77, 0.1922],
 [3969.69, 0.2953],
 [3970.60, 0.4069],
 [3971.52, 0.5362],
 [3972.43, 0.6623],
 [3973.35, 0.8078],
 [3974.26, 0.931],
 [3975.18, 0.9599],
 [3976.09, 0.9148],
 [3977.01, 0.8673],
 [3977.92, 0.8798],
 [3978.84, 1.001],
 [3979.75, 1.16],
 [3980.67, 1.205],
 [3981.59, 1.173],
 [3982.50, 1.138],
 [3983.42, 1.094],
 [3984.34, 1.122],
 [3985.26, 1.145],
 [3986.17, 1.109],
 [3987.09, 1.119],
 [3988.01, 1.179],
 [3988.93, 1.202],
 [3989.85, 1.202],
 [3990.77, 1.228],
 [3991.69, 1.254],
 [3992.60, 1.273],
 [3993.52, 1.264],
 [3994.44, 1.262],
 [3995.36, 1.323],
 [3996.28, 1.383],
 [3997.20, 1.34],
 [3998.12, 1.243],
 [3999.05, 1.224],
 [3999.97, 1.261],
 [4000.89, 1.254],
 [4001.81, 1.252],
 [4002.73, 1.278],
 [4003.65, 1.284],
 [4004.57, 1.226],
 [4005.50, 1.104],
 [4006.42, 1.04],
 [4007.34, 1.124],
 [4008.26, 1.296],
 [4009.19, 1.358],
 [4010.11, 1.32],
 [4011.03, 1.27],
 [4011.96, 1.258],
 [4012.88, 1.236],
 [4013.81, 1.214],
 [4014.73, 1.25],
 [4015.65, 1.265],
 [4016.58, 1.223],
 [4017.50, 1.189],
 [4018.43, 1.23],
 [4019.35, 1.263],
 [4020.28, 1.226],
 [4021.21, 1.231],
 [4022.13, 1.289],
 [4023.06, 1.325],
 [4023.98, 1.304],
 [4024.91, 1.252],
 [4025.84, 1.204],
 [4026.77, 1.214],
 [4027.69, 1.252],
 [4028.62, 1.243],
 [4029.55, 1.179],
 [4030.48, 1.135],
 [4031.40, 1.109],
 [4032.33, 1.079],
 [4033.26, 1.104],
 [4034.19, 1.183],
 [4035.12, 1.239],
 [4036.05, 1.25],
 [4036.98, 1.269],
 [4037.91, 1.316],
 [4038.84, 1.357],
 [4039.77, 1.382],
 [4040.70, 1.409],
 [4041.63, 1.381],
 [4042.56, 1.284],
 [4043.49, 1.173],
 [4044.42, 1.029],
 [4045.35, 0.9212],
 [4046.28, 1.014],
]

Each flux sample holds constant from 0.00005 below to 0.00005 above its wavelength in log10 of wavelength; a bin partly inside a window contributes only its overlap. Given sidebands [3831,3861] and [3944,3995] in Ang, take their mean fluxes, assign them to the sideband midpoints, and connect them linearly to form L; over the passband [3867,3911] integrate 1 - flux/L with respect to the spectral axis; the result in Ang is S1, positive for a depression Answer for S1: -1.6 Ang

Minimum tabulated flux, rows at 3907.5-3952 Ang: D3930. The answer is 0.1219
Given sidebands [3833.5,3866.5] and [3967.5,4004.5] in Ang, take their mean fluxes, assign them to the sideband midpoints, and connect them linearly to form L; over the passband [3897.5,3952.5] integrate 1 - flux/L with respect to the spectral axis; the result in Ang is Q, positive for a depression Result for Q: 8.29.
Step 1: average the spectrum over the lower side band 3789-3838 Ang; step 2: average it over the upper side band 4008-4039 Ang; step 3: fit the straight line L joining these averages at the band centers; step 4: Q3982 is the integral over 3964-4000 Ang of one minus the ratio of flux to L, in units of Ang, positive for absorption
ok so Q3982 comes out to 7.1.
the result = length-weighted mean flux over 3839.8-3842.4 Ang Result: 0.936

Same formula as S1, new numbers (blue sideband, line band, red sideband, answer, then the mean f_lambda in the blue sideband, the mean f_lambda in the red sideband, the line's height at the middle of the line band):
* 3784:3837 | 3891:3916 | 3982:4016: 2.3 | 0.975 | 1.23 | 1.1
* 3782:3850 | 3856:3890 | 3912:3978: -4.2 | 0.983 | 0.796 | 0.901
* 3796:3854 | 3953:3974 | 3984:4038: 7.6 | 0.988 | 1.23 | 1.17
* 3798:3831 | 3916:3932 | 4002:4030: 4.5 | 1.03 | 1.24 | 1.14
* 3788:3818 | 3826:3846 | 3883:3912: 4.1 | 1.06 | 0.941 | 1.02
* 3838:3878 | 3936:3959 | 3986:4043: 3.9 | 1.07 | 1.24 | 1.17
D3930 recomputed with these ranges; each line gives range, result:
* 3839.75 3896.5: 0.6347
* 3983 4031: 1.04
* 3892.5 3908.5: 0.8853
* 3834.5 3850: 0.5515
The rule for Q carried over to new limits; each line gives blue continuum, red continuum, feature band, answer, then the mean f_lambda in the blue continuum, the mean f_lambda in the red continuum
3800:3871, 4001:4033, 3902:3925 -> 1.7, 1.02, 1.23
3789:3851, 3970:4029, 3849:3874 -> -1.4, 0.982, 1.16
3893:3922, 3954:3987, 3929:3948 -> 5.9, 1.01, 0.853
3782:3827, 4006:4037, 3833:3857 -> 2.1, 1.05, 1.22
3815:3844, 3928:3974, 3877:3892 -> -2.0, 0.866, 0.728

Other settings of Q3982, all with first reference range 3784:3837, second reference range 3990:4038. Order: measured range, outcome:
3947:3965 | 2.5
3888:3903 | 2.3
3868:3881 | -0.4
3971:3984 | 2.6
